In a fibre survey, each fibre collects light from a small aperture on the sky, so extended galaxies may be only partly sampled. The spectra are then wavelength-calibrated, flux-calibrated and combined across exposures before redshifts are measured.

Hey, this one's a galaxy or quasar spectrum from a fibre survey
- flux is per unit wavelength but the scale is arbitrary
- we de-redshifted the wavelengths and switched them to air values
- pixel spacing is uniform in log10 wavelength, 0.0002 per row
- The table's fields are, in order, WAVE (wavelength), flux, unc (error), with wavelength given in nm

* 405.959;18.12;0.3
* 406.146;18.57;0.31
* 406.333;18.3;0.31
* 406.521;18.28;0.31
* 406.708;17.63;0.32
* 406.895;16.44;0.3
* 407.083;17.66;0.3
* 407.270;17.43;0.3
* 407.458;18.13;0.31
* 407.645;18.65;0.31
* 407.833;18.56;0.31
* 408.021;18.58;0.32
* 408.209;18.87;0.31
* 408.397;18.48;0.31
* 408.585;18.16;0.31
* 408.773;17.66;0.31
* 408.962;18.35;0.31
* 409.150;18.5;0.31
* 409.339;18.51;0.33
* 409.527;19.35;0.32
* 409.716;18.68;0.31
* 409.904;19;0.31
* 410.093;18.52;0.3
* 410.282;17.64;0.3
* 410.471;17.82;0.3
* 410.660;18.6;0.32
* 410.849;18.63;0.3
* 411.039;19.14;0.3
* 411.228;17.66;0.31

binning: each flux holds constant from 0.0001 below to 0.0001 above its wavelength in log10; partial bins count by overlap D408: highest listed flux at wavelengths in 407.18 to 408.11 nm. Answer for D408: 18.65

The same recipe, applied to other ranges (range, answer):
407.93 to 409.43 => 18.87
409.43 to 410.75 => 19.35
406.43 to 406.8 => 18.28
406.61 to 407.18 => 17.66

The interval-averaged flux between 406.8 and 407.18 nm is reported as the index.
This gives 17.1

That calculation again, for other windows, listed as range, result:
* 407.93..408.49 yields 18.6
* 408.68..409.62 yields 18.5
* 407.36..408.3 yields 18.5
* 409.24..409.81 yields 18.8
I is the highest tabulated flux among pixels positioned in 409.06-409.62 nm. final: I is 19.35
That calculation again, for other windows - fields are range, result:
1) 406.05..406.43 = 18.57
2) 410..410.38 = 18.52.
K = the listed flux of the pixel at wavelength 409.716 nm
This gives 18.68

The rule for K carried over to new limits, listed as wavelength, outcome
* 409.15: 18.5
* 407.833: 18.56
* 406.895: 16.44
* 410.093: 18.52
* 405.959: 18.12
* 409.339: 18.51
